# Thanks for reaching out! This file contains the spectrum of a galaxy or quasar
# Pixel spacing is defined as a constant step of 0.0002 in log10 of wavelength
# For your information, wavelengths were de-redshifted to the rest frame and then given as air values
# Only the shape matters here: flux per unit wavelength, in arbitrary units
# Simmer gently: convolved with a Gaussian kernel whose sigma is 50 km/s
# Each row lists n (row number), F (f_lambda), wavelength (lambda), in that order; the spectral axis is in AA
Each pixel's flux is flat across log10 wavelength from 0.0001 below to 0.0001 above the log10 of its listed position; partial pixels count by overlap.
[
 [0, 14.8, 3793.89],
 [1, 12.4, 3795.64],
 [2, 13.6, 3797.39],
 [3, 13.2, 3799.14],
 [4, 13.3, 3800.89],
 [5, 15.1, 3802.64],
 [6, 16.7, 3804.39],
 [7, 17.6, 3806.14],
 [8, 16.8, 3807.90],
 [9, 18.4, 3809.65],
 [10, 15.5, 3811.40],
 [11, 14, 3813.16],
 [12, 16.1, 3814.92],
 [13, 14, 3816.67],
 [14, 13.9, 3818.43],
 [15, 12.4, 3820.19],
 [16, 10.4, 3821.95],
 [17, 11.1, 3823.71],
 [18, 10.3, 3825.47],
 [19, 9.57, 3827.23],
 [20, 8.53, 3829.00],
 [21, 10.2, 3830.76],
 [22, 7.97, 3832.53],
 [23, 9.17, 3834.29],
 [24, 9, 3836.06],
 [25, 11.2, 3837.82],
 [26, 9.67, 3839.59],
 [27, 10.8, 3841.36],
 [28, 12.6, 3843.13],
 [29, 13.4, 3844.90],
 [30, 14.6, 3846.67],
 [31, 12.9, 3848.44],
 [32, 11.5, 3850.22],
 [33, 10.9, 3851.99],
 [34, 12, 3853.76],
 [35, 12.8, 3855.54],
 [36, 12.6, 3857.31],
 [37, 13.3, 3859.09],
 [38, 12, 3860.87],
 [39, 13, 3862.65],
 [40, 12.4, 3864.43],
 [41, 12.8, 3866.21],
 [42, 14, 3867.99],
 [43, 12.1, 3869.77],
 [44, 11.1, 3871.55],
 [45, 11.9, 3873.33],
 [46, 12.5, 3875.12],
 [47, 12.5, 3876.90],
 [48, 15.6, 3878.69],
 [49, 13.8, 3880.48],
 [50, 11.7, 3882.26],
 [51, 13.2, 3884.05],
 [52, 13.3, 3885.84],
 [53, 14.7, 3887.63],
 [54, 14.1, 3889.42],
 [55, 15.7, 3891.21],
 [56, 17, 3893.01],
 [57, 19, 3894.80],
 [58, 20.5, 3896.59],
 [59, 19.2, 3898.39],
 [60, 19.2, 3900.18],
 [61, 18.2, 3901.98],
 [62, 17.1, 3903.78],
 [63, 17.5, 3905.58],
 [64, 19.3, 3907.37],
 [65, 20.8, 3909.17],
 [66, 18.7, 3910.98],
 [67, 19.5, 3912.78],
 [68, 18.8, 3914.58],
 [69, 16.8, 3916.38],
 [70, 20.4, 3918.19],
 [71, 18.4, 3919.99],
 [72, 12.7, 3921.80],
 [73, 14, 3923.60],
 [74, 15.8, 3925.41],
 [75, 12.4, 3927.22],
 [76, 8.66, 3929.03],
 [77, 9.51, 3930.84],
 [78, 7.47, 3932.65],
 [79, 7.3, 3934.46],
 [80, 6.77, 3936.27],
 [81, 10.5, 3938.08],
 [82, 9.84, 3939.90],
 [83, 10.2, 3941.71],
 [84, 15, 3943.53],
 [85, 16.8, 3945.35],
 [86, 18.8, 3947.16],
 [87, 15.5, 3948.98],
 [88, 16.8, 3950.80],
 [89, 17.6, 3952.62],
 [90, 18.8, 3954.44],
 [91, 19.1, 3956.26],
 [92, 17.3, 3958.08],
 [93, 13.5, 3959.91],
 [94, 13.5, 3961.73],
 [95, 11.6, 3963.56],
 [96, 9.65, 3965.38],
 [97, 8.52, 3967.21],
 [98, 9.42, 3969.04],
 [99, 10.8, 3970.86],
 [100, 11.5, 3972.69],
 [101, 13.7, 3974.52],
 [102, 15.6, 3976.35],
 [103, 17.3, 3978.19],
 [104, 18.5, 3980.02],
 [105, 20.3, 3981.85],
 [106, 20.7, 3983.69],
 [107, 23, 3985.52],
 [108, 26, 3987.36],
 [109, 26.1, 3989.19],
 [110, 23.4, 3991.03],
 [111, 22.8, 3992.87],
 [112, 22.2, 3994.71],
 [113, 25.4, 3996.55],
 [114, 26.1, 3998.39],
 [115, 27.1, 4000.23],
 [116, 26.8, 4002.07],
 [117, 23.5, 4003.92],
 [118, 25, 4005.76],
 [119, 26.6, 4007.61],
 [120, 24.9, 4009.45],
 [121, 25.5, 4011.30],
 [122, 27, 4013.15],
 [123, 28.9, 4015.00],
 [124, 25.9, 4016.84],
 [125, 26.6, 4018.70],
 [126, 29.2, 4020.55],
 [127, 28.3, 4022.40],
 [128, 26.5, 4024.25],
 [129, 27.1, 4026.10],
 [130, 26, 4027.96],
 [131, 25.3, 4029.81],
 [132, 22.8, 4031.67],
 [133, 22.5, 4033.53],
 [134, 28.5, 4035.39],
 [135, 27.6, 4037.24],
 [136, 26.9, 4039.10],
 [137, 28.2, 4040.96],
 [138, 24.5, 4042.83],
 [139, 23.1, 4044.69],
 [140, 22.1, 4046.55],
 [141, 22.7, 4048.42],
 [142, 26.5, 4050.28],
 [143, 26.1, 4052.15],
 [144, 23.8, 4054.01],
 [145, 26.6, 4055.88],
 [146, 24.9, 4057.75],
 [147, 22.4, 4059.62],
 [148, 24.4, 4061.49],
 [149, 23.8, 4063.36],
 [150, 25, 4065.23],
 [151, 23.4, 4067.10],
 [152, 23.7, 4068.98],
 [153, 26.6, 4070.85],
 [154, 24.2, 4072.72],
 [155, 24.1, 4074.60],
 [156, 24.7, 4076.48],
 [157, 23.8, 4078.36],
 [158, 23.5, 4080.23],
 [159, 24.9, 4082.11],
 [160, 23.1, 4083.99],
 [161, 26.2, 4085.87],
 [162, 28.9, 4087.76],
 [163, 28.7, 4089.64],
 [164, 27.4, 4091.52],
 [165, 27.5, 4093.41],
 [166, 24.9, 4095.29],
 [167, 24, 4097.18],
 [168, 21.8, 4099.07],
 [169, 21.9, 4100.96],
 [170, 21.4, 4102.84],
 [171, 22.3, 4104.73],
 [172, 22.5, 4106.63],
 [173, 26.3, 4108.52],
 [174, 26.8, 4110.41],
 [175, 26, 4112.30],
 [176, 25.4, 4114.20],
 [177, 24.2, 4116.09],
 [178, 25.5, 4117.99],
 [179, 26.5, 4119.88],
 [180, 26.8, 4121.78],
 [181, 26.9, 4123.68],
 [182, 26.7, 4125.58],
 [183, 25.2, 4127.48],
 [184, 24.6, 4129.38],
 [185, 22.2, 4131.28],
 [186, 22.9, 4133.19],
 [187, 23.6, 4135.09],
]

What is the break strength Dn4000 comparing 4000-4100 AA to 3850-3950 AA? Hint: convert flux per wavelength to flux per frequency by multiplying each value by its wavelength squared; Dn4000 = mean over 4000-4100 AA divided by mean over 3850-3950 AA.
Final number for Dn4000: 1.9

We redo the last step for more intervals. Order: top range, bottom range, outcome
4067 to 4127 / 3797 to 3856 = 2.28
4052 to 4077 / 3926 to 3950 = 2.26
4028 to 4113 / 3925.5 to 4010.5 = 1.53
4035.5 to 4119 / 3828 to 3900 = 2.13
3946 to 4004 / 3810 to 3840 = 1.73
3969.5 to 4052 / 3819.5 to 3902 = 2.00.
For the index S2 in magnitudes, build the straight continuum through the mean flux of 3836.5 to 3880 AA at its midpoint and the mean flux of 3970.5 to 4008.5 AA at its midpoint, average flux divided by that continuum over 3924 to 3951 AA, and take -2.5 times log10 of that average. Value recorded 0.44 mag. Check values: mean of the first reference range 12.4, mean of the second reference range 21.7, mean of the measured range 12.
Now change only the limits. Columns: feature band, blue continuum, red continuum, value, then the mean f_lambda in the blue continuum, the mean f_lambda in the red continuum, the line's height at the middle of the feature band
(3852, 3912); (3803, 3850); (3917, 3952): -0.16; 12.6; 13.1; 12.8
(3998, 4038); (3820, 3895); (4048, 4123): -0.24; 12.3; 24.9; 21.1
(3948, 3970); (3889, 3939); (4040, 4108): 0.25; 15.5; 24.6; 18.1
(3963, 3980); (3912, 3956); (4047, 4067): 0.37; 14.2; 24.5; 17.3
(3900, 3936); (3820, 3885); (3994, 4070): 0.08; 11.8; 25.5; 16.8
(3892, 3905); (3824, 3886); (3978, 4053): -0.20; 11.8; 25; 15.4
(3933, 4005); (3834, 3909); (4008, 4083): 0.20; 13.9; 25.3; 20.3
